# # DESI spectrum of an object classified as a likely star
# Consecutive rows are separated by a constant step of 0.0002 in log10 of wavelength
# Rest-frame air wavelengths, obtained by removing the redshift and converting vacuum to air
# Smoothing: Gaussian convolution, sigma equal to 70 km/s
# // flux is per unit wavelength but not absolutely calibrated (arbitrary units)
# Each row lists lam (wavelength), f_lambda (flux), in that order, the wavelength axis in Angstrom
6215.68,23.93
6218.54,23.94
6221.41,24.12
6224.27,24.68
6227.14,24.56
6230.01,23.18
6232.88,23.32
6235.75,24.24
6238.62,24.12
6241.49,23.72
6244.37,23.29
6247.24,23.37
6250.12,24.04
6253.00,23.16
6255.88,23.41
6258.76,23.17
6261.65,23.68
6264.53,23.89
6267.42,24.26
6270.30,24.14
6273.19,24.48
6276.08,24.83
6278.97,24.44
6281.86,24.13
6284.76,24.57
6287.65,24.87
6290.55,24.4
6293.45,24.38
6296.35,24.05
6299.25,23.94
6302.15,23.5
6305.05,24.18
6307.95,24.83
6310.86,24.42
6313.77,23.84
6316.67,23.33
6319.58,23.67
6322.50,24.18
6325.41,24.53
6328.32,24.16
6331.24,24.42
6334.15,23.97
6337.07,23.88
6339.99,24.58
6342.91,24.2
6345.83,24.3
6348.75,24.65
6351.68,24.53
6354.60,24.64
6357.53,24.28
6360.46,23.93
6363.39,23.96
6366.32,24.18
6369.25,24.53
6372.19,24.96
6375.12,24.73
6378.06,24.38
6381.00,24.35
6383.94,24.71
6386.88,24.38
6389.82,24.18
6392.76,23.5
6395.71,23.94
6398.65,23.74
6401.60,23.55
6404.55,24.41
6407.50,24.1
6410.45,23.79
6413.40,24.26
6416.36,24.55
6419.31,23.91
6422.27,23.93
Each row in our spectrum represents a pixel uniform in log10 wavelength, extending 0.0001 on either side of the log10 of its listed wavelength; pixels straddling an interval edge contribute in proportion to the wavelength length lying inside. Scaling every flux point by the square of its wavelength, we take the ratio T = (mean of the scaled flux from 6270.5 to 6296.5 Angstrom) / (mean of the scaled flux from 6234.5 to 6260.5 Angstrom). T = 1.0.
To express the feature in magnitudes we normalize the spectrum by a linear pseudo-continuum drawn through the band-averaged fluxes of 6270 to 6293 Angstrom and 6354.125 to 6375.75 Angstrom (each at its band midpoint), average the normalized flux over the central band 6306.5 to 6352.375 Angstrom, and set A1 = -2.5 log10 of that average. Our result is 0.01 mag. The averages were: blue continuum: 24.5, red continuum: 24.4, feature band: 24.2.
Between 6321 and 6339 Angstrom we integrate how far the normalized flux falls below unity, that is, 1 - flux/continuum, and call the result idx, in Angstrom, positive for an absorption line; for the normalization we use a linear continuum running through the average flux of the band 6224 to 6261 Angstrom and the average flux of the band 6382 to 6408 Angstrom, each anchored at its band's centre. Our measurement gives -0.2 Angstrom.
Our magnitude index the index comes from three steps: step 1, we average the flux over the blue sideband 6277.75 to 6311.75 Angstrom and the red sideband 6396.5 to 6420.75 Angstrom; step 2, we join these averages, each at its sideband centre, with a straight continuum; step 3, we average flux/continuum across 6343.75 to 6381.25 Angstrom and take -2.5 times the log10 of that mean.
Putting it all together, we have -0.01 mag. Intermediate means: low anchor 24.3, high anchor 24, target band 24.4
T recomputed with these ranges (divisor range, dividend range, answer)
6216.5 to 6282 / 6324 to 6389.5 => 1.05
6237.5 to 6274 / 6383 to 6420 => 1.06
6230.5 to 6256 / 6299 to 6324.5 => 1.04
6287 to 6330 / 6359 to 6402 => 1.03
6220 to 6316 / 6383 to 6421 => 1.04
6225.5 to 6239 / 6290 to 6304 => 1.03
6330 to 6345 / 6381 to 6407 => 1.01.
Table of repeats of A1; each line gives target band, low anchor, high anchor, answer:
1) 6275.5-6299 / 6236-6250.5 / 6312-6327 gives -0.03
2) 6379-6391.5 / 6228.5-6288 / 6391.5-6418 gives -0.02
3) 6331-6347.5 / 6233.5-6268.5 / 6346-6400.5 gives 0.00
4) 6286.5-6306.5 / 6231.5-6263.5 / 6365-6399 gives -0.01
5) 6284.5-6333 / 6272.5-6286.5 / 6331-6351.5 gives 0.01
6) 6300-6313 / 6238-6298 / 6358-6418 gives -0.01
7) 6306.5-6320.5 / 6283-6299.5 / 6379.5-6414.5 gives 0.01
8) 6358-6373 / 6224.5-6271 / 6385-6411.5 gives -0.02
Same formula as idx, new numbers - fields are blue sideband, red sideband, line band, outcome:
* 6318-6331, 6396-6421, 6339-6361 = -0.3 Angstrom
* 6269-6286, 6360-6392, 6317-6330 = 0.2 Angstrom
